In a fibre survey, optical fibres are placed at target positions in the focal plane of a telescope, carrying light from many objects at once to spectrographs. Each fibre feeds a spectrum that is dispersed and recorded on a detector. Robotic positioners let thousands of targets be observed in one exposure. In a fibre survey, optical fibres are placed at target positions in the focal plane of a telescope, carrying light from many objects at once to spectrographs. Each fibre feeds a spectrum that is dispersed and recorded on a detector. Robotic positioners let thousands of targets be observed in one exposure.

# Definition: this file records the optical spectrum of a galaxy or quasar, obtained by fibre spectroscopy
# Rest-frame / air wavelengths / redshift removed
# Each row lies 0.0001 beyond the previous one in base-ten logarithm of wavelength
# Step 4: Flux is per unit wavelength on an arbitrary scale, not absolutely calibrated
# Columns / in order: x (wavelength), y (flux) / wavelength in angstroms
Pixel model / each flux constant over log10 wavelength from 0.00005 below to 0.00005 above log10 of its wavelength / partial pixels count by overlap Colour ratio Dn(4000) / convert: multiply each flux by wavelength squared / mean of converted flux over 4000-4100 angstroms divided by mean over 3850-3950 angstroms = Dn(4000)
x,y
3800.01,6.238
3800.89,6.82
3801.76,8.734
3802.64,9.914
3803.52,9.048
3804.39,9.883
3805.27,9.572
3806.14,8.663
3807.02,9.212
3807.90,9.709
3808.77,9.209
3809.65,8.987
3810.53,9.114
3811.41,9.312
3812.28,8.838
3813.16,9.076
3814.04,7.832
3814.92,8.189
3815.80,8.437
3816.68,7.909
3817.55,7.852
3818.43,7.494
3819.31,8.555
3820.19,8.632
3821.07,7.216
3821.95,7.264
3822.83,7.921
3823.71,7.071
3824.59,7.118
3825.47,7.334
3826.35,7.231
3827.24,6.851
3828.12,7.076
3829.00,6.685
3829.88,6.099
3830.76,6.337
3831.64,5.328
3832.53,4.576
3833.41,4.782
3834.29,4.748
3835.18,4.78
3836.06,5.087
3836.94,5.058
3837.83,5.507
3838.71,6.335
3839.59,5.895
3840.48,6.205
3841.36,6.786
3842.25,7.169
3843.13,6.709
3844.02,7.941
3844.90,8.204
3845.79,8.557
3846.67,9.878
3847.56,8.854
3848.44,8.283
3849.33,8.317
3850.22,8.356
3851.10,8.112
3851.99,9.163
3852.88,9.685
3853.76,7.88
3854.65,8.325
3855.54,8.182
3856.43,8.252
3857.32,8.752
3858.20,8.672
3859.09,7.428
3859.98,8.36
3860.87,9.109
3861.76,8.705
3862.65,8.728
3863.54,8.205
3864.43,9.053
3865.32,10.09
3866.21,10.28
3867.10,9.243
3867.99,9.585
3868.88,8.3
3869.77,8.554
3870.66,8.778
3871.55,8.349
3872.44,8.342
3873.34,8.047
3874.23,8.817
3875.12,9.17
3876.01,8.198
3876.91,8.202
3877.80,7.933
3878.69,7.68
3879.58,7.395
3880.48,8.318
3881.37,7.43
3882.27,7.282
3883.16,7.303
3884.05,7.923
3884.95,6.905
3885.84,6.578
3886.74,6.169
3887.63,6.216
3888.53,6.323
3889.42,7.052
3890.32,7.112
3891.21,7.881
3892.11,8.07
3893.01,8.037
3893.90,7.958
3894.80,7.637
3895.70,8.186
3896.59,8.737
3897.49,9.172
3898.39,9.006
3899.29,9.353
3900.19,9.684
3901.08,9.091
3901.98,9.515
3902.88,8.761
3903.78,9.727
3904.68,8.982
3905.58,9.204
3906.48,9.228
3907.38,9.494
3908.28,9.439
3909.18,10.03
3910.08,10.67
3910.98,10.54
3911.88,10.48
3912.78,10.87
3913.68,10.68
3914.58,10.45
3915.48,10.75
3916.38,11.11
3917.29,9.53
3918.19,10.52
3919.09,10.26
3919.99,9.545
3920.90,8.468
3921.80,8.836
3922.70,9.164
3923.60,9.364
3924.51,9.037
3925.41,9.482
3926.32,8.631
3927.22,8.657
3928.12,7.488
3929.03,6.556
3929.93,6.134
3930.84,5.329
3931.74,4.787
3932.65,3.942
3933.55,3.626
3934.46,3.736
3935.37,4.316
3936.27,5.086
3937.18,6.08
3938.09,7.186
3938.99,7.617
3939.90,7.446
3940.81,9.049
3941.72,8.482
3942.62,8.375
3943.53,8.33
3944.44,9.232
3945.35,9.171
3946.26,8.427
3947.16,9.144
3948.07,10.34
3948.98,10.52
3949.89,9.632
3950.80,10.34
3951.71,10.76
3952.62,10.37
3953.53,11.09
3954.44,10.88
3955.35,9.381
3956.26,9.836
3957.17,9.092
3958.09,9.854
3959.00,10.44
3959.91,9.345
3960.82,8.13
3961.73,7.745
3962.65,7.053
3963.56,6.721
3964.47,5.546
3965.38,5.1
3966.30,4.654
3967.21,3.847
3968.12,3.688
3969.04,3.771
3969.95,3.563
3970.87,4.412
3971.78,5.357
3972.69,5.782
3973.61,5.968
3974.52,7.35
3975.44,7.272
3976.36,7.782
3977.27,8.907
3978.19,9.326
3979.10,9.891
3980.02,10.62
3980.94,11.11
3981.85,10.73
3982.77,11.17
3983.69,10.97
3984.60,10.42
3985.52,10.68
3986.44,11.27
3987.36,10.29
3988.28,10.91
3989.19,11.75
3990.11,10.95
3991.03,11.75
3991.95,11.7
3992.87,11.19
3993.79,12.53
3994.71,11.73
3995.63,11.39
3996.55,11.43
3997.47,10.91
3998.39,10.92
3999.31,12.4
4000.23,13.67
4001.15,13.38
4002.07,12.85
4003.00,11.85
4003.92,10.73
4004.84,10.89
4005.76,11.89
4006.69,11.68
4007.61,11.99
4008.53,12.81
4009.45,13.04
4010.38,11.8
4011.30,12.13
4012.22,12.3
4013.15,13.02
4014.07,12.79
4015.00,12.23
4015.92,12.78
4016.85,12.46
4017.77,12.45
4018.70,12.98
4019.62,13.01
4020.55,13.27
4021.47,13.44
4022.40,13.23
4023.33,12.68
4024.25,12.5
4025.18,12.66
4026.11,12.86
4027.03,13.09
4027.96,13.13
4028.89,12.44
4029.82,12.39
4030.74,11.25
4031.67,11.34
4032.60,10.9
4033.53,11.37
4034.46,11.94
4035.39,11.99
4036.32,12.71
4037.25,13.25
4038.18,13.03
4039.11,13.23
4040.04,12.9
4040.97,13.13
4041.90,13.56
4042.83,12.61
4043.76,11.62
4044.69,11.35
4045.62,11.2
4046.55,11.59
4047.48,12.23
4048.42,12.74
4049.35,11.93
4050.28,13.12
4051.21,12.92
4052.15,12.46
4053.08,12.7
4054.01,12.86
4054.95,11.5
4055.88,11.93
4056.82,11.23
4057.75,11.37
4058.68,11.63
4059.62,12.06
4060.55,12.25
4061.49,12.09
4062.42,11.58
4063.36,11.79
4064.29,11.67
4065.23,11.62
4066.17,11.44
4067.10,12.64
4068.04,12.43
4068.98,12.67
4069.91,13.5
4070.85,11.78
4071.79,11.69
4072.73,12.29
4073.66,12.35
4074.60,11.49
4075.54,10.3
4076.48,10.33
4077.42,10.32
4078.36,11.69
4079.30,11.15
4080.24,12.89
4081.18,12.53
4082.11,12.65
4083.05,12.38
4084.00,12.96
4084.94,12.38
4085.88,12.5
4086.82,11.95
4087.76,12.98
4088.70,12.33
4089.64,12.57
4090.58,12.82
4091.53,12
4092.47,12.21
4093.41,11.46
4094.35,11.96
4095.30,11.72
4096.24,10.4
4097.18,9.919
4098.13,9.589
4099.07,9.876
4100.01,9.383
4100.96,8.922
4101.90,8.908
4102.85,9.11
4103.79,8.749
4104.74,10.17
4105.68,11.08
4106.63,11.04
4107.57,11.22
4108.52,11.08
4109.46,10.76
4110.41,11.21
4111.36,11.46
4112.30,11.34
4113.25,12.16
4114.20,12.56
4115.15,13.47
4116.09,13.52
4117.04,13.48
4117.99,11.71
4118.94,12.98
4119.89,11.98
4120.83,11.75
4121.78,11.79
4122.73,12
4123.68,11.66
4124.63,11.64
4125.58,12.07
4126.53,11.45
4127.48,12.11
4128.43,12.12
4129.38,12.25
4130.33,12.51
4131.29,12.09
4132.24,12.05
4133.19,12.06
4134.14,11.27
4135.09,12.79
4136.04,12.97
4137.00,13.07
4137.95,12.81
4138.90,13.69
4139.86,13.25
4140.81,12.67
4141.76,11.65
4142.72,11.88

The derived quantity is 1.56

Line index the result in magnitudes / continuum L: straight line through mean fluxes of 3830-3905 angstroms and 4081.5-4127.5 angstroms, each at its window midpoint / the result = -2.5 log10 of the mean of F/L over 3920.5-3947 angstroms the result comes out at 0.21 mag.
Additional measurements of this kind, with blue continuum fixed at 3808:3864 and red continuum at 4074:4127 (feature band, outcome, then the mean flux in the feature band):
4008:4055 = -0.19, 12.5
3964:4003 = 0.06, 9.3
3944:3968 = 0.09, 8.65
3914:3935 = 0.11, 8.06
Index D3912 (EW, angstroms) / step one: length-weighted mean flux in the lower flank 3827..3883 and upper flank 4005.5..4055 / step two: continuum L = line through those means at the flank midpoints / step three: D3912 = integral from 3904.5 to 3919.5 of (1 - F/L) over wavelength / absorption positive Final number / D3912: -1.4 angstroms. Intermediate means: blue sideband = 7.74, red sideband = 12.5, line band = 10.2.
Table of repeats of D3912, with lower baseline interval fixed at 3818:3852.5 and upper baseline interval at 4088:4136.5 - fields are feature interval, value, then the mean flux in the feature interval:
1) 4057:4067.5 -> -1.1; 11.8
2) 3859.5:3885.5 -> -2.7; 8.41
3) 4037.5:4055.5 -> -3.4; 12.5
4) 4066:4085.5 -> -1.9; 12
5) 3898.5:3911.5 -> -2.2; 9.54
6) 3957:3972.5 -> 4.8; 6.31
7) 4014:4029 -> -4.1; 12.8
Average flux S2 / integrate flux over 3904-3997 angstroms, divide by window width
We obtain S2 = 8.72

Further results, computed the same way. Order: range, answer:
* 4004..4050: 12.4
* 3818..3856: 7.15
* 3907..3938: 8.31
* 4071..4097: 11.9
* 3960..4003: 9.14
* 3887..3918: 9.08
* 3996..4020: 12.2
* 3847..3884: 8.48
